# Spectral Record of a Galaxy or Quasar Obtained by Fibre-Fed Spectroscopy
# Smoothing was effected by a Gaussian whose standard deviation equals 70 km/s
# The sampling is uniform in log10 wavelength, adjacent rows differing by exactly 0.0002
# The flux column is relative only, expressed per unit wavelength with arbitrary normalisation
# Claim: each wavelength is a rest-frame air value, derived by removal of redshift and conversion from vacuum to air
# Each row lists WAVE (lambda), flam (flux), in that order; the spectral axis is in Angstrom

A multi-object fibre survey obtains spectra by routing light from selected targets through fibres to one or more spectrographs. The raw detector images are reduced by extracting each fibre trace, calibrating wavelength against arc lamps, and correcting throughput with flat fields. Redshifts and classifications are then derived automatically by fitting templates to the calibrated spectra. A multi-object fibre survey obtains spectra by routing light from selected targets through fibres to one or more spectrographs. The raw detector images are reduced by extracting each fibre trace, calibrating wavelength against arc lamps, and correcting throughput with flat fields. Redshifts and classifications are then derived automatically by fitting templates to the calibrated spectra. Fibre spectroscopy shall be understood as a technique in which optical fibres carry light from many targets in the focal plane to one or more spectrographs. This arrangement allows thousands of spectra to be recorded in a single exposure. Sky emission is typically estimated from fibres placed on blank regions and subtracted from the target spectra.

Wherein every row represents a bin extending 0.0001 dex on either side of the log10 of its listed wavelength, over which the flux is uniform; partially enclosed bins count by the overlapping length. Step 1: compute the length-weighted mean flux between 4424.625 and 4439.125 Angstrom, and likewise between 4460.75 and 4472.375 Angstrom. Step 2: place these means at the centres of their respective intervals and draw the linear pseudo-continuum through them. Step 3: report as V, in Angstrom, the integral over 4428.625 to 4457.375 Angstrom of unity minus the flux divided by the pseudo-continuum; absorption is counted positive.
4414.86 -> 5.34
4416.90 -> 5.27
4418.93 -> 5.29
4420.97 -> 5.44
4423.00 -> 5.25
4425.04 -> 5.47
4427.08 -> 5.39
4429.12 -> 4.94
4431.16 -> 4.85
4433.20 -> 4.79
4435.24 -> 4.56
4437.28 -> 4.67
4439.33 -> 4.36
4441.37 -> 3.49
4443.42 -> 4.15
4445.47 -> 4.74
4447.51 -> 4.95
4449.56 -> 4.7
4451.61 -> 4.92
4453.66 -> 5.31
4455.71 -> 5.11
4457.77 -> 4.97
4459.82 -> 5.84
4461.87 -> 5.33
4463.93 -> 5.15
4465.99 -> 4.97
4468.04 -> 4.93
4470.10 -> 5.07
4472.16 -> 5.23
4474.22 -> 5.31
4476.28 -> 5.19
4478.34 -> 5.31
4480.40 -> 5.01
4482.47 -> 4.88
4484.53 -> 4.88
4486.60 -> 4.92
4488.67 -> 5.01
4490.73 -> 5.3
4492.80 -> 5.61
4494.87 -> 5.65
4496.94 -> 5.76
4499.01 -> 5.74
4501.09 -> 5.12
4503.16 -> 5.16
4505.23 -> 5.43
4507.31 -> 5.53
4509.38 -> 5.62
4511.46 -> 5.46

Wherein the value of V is 1.64 Angstrom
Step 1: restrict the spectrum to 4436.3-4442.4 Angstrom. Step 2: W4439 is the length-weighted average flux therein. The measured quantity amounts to 4.17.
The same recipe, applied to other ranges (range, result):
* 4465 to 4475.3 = 5.11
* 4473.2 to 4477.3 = 5.25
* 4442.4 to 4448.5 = 4.62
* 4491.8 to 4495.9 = 5.63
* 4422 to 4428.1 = 5.37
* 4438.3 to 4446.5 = 4.19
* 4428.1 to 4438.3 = 4.76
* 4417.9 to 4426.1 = 5.36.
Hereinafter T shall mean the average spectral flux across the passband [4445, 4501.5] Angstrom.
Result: 5.18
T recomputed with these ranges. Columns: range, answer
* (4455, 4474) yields 5.18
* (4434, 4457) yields 4.64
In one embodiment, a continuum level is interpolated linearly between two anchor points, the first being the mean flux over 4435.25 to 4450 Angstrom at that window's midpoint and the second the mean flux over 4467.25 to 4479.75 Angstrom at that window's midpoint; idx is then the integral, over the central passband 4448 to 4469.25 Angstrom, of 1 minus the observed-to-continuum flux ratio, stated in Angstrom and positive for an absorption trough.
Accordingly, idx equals -1.3 Angstrom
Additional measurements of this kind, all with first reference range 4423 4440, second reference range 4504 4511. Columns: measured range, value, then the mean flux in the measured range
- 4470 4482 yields 0.2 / 5.18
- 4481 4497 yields 0.5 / 5.21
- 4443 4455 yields 0.5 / 4.84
